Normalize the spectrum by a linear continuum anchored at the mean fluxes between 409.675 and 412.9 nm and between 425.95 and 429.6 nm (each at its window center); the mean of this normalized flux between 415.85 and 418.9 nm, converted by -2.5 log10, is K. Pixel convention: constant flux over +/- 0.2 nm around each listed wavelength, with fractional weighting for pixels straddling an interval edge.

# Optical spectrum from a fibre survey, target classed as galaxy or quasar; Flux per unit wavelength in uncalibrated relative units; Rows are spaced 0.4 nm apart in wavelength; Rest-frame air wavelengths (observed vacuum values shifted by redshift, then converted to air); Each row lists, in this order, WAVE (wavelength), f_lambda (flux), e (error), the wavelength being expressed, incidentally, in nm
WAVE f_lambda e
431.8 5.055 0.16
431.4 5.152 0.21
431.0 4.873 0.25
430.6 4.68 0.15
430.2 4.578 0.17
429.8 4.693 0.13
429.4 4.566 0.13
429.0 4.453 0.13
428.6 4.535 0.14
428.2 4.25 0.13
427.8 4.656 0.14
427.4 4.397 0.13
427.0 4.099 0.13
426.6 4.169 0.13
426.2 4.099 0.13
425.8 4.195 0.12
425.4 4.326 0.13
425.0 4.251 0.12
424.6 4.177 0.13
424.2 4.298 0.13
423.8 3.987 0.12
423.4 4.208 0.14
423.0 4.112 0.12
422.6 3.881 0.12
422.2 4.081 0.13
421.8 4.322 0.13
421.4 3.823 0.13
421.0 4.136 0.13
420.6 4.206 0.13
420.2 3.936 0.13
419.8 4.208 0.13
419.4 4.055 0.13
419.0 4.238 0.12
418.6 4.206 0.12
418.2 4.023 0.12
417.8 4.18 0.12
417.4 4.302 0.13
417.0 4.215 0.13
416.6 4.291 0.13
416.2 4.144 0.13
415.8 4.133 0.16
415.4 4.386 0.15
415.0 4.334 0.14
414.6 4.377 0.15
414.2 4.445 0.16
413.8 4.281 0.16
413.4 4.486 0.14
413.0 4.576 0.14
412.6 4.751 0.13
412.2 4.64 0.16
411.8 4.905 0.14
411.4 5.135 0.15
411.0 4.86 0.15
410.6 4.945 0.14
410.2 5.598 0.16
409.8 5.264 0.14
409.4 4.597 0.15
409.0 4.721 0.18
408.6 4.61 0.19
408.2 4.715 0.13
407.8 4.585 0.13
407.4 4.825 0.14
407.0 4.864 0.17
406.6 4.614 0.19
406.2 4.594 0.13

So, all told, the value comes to 0.14 mag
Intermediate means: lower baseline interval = 4.99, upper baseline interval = 4.36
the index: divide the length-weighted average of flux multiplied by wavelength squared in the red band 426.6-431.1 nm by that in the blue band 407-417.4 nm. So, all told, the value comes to 1.1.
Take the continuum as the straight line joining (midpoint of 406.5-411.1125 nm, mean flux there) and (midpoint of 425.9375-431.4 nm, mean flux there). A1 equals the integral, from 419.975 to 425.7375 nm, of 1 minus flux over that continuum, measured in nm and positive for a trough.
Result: 0.59 nm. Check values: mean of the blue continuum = 4.85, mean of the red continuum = 4.49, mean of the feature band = 4.13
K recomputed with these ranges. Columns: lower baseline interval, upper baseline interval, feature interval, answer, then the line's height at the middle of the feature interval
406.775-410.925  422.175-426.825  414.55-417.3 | 0.069 mag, 4.55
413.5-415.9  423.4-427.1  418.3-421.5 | 0.040 mag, 4.26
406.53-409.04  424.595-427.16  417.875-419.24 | 0.062 mag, 4.4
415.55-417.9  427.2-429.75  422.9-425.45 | 0.051 mag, 4.39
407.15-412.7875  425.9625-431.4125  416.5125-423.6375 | 0.132 mag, 4.66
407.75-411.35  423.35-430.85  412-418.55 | 0.091 mag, 4.72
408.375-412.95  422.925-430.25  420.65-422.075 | 0.102 mag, 4.51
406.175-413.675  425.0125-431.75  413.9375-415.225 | 0.082 mag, 4.72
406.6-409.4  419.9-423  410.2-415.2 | -0.047 mag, 4.48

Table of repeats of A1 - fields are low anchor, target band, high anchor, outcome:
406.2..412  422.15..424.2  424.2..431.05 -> 0.197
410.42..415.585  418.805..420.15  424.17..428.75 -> 0.096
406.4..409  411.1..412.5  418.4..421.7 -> -0.116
